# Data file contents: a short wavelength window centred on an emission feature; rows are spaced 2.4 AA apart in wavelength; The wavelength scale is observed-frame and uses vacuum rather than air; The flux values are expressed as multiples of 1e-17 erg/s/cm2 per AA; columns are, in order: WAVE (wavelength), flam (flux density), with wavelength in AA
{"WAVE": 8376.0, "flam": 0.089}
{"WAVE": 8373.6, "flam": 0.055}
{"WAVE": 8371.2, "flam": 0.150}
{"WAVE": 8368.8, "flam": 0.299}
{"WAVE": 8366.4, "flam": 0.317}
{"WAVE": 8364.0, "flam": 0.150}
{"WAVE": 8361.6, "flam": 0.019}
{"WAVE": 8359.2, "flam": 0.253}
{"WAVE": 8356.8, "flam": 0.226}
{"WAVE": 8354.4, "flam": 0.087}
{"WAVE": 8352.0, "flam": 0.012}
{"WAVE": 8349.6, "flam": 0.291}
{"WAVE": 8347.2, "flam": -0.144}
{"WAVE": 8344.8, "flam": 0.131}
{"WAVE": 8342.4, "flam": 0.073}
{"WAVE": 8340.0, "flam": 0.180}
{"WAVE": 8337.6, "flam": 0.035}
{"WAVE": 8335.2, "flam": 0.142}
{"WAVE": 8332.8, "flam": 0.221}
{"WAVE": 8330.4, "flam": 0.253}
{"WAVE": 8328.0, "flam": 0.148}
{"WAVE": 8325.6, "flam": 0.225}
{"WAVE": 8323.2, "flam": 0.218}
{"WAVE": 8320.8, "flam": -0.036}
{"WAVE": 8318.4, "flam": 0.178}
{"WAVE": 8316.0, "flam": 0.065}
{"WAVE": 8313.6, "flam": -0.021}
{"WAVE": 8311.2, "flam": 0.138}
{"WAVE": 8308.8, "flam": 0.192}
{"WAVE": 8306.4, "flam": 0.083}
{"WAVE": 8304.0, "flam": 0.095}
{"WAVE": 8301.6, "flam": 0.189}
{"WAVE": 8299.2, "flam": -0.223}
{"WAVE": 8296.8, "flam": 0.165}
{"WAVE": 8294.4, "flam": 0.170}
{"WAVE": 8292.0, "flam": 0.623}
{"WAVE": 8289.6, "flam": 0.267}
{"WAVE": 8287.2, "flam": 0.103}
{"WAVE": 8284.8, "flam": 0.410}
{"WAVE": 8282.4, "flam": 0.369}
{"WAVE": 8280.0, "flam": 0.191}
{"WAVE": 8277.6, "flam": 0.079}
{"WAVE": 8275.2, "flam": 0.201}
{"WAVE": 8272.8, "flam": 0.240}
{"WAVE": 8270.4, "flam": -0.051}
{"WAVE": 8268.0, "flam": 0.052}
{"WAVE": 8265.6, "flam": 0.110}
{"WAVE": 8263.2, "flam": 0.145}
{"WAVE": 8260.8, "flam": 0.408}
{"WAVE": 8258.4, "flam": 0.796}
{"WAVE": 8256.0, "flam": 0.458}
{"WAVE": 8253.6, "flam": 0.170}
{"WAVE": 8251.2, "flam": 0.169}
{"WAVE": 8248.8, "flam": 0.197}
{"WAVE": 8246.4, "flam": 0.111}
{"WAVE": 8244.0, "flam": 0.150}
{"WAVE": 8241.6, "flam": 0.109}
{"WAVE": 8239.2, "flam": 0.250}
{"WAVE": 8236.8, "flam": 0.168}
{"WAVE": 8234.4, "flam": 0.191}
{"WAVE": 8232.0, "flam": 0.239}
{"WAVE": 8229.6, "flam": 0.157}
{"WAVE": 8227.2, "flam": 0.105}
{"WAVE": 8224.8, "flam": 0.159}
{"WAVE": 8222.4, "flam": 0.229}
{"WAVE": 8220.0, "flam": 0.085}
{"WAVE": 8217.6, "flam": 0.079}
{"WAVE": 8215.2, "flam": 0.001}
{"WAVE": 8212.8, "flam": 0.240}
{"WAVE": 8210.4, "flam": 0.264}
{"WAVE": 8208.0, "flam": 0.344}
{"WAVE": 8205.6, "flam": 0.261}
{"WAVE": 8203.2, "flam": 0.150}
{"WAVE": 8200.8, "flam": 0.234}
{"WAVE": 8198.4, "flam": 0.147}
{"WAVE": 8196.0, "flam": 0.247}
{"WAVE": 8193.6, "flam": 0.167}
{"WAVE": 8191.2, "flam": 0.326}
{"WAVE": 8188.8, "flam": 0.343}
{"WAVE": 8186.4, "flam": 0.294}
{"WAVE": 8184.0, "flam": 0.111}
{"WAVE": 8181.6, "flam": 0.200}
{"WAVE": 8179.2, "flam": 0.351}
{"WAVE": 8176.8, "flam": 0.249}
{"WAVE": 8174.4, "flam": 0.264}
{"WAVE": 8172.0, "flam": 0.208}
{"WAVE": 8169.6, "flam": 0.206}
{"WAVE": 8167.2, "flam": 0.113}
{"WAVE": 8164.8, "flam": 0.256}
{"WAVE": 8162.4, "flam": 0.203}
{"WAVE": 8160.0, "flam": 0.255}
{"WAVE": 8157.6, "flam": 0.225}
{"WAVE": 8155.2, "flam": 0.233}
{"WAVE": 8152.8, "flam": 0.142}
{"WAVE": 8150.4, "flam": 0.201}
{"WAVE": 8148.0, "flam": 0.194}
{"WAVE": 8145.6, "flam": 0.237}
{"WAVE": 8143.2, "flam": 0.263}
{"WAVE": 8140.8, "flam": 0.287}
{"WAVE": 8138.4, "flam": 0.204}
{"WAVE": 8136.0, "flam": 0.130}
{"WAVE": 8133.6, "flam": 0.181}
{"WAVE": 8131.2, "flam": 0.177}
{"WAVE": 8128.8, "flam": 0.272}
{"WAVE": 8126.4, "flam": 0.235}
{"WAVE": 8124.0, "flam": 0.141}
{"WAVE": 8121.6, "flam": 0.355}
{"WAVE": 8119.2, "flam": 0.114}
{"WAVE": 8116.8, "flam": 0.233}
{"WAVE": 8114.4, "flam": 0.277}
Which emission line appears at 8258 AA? H-gamma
